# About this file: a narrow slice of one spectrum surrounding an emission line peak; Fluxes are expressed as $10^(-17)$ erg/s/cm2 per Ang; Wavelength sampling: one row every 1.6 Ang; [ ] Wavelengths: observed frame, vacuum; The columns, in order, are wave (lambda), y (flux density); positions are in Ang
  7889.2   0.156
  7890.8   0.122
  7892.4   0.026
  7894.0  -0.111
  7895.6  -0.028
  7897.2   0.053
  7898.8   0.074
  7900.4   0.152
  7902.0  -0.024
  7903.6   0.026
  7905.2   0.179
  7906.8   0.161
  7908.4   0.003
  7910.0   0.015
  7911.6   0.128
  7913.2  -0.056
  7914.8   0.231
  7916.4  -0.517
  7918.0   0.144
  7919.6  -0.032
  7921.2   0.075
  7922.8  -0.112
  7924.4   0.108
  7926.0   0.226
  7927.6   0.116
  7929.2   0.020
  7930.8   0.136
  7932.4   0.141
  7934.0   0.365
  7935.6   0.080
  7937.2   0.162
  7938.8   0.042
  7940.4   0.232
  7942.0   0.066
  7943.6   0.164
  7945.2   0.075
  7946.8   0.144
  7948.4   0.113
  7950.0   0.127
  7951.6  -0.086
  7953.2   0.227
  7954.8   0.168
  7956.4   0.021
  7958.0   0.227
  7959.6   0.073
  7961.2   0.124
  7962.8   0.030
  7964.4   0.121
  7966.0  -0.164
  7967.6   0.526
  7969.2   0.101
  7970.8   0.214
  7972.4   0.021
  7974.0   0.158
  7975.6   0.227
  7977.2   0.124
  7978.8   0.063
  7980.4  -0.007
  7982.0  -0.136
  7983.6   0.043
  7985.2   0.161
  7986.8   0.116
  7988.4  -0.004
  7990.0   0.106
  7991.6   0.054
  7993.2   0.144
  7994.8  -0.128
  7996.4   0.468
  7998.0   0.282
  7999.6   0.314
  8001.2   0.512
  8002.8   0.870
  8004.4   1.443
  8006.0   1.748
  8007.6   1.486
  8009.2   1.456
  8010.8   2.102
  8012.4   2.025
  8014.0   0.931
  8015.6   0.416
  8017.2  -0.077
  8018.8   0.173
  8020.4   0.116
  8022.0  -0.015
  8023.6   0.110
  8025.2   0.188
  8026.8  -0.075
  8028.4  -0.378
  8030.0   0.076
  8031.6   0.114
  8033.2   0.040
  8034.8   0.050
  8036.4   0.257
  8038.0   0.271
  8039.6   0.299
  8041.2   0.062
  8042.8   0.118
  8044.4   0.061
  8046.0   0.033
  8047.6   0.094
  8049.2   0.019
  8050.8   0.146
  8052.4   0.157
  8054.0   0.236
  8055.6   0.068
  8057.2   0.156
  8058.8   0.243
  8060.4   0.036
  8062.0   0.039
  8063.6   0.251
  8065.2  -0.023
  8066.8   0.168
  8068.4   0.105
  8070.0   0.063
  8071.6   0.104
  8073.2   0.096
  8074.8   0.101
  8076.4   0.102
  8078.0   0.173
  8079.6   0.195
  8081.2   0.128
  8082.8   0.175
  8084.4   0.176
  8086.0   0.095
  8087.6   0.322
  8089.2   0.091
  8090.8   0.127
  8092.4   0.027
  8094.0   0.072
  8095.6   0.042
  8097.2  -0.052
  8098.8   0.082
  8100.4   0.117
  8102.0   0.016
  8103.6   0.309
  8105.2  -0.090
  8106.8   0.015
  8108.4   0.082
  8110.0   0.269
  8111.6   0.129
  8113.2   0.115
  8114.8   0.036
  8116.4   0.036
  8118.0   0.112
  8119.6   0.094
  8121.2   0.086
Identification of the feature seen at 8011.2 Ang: [O II]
